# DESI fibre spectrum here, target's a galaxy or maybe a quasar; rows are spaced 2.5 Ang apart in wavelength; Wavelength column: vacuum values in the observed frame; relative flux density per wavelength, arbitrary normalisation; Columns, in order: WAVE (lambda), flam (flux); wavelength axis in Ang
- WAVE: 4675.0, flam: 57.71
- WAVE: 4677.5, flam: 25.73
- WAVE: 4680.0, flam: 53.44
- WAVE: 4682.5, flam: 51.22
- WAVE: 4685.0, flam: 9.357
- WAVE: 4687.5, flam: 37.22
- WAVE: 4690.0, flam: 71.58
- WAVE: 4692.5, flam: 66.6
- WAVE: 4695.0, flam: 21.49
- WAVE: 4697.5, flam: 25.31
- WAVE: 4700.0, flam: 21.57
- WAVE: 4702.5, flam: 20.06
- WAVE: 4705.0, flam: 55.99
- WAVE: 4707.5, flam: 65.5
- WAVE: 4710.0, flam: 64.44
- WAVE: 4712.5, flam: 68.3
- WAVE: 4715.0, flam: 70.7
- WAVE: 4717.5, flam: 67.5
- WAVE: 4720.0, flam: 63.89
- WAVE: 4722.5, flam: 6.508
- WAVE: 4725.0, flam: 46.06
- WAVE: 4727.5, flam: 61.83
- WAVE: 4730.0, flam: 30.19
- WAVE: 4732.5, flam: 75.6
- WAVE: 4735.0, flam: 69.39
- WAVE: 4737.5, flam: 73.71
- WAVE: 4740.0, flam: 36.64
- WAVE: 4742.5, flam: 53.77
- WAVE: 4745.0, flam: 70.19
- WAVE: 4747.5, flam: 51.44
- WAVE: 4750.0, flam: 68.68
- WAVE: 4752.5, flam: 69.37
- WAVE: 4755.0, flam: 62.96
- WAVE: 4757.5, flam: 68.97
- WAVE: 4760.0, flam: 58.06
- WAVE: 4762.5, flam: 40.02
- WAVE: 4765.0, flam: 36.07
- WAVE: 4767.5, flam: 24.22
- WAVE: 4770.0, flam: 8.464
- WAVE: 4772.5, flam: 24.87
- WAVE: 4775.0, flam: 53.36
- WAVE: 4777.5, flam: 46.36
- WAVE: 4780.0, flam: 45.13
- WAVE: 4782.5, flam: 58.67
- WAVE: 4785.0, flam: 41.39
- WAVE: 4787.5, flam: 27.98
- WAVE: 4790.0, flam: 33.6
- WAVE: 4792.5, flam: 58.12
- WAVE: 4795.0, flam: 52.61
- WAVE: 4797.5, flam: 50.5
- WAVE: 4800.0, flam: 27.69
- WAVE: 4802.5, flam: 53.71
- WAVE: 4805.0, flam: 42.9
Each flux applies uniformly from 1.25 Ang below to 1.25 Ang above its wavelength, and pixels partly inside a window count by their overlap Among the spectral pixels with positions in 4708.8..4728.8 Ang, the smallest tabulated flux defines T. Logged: 6.508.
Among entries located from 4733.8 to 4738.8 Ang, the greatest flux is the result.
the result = 73.71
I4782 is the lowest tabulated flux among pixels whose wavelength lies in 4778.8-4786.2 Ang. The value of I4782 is 41.39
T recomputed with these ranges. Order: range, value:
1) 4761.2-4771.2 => 8.464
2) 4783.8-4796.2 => 27.98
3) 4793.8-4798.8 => 50.5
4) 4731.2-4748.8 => 36.64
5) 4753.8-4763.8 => 40.02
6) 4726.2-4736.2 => 30.19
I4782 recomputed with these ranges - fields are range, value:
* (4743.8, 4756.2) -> 51.44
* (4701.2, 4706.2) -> 20.06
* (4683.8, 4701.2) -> 9.357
